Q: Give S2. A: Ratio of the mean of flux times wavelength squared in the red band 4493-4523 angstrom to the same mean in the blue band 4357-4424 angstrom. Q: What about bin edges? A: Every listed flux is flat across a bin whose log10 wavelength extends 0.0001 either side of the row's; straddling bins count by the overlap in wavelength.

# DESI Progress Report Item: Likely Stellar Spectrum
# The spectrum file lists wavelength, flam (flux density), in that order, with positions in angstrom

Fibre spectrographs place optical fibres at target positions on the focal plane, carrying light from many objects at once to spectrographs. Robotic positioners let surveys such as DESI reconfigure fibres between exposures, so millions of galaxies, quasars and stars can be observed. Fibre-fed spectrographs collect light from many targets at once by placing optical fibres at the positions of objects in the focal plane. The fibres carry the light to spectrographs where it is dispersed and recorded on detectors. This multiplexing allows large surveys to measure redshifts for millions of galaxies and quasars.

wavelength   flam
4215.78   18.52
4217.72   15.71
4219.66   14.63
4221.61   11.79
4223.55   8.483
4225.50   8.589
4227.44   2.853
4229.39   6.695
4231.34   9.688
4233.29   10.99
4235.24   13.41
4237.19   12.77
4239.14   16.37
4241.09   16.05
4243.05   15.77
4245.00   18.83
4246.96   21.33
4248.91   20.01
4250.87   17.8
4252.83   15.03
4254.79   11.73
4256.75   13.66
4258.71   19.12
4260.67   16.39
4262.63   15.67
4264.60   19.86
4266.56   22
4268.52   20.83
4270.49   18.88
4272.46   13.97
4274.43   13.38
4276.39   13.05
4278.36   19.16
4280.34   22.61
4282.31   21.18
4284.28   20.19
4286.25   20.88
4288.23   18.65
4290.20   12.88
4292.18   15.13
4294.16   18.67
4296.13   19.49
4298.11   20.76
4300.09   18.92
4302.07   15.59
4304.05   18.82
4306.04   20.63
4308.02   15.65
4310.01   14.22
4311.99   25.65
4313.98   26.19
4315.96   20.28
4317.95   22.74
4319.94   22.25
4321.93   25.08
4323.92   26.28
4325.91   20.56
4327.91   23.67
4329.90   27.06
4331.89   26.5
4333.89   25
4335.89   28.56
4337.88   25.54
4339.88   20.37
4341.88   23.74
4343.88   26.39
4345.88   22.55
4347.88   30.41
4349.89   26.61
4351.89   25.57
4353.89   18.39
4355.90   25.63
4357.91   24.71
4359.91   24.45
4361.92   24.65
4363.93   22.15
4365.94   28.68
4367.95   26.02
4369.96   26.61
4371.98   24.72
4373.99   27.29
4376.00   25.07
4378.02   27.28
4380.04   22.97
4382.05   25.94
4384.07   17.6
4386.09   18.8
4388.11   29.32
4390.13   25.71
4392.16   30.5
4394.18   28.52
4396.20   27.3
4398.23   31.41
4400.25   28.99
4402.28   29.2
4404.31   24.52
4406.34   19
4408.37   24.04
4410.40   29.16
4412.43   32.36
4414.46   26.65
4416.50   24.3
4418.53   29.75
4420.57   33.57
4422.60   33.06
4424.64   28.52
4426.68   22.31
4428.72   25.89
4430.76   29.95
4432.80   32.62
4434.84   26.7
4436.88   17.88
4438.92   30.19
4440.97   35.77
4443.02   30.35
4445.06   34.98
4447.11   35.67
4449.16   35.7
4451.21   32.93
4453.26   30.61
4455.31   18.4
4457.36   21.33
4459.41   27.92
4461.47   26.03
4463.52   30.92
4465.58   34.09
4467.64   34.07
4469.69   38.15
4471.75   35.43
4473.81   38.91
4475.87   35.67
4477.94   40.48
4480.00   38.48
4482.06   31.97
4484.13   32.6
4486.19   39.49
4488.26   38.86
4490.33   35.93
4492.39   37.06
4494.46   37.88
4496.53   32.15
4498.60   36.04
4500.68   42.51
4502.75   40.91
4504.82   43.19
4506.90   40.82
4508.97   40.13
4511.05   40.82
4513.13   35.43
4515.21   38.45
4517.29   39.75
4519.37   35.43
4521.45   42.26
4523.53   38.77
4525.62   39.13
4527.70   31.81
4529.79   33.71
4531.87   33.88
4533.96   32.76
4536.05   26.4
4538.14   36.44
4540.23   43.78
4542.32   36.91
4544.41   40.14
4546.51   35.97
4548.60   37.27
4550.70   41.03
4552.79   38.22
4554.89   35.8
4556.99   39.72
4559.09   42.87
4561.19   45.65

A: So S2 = 1.5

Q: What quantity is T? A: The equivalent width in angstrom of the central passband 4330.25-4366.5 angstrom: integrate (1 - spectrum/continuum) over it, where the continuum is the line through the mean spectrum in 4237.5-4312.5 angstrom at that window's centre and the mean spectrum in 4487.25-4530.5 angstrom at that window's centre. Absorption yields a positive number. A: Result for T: -1.3 angstrom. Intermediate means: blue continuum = 17.8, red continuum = 38.2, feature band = 25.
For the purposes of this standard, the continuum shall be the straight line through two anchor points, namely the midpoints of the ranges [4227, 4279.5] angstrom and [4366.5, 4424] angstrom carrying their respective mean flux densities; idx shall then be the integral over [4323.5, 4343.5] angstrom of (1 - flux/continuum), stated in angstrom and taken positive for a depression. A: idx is -2.6 angstrom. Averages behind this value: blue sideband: 15.5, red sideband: 26.8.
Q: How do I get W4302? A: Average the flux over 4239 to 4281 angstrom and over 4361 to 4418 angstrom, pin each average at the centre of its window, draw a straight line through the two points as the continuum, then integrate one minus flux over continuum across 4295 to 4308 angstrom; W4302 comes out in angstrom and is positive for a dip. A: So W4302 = 0.9 angstrom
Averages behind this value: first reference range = 17.3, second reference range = 26.1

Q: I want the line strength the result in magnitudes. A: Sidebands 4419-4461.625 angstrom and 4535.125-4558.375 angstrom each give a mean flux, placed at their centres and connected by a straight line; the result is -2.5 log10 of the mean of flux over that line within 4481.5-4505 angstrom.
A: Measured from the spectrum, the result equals -0.12 mag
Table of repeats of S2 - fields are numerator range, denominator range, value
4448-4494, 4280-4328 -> 1.79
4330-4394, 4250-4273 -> 1.54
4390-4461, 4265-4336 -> 1.48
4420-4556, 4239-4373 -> 1.79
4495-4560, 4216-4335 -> 2.39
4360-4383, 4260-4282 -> 1.49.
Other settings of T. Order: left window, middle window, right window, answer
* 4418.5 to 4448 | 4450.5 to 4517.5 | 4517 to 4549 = -4.2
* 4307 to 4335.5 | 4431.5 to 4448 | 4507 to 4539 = 0.3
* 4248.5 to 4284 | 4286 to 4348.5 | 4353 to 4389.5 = -2.5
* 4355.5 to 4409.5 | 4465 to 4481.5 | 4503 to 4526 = -0.8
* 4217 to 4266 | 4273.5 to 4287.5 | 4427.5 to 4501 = -0.9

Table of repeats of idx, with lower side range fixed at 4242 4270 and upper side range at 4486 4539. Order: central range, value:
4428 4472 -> 3.1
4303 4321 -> 1.1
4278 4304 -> 2.0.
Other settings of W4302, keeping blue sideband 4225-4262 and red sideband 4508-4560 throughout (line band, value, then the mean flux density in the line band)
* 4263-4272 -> -2.0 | 19.7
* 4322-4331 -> -1.6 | 24.5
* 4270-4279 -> 0.7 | 15.4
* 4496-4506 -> -1.3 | 39.3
